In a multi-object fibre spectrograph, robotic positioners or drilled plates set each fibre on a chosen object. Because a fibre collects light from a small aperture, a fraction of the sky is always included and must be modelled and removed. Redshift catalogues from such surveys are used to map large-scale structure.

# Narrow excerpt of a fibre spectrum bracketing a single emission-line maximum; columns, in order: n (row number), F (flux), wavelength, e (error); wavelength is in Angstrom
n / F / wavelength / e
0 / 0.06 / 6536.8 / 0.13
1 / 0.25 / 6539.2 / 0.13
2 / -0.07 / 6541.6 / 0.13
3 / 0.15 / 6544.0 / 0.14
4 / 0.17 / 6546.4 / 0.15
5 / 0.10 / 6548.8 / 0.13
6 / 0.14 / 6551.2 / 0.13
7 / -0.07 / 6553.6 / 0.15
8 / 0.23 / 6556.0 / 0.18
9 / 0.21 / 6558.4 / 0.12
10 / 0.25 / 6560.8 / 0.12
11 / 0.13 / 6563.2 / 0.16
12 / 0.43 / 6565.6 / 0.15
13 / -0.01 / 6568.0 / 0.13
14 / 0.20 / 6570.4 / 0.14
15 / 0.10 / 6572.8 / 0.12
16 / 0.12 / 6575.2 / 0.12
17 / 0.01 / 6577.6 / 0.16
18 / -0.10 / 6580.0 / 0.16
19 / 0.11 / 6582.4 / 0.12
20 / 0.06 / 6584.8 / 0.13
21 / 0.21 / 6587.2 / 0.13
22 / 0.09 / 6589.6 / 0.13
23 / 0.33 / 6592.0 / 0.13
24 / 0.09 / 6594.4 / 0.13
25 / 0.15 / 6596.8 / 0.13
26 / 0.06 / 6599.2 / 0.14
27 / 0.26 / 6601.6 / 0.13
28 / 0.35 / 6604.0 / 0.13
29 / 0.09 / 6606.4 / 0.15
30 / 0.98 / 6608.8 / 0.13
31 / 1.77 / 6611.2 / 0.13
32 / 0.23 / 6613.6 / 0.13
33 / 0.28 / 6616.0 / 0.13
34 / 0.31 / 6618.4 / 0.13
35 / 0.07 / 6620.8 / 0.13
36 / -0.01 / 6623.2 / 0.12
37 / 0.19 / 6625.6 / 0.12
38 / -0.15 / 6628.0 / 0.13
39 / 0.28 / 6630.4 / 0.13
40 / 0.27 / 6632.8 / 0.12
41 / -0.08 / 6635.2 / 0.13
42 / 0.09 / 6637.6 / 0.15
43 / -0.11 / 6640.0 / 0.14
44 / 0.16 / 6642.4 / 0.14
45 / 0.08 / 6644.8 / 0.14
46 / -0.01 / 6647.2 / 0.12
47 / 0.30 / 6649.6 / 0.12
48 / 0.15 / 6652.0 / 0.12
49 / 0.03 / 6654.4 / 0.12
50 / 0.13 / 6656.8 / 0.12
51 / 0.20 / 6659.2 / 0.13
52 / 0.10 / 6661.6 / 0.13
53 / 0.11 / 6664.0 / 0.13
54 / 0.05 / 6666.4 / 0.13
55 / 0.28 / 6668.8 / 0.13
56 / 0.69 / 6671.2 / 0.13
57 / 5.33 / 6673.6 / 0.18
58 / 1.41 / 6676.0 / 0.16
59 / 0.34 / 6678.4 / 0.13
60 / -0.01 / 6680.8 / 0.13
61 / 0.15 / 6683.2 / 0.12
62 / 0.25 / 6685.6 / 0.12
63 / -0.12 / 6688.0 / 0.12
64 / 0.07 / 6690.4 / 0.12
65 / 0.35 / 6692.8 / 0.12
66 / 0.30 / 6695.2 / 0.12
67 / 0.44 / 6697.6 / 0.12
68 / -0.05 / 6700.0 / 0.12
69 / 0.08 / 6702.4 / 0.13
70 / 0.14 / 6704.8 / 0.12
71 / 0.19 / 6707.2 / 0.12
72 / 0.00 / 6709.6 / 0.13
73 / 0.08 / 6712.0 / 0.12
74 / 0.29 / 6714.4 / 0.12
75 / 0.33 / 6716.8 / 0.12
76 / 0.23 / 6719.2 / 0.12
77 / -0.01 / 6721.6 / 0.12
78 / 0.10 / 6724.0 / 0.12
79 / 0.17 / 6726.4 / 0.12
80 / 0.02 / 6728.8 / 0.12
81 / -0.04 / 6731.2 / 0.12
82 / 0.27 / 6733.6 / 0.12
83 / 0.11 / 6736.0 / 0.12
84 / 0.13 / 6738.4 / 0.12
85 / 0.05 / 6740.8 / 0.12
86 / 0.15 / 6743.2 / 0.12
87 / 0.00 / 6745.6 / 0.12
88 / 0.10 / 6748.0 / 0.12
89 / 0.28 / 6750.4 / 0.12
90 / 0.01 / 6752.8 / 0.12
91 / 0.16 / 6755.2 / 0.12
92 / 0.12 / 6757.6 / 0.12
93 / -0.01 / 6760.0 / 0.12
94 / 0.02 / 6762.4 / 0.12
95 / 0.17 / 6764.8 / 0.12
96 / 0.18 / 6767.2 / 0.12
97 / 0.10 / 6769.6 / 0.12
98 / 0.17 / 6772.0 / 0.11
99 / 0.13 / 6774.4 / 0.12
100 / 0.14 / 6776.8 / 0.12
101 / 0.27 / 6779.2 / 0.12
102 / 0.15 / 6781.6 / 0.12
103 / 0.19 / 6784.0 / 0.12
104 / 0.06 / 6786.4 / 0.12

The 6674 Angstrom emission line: [O III]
